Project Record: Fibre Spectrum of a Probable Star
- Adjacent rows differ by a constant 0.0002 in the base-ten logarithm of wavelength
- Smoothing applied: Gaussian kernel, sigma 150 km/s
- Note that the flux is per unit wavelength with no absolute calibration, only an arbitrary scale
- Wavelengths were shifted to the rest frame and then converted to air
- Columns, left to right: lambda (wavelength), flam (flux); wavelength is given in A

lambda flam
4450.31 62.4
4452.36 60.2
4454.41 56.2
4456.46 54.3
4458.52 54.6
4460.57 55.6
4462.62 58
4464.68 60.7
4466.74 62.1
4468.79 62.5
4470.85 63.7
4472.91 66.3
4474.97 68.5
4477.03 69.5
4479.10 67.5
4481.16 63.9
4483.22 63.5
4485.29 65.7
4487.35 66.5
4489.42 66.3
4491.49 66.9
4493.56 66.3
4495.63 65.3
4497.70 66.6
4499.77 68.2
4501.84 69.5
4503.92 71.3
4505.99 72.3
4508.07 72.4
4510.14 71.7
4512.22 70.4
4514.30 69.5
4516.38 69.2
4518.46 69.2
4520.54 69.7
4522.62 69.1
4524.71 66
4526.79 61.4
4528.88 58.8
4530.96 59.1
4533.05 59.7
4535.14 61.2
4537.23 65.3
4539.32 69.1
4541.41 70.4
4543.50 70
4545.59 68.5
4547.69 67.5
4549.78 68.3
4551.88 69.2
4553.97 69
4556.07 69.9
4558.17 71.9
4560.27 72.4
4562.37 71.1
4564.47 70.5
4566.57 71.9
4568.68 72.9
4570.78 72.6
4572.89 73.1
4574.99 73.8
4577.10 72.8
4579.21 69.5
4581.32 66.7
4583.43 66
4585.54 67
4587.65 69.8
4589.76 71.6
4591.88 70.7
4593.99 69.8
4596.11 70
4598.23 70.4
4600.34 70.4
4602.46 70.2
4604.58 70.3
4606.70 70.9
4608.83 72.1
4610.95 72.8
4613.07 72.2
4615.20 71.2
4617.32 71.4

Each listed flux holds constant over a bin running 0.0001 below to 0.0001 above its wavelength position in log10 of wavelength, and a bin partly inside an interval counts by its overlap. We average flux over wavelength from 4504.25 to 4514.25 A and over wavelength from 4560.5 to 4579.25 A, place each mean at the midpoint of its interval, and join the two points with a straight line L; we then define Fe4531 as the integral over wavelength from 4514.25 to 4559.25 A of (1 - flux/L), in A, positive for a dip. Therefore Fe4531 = 3.1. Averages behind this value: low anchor 71.5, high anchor 72.2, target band 66.9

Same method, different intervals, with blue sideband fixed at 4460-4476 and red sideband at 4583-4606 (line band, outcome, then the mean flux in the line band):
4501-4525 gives -1.9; 70.1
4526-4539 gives 0.9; 61.3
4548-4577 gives -1.4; 71.2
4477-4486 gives -0.4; 65.6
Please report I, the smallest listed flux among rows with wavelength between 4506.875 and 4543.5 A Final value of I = 58.8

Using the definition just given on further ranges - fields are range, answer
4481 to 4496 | 63.5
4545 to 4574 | 67.5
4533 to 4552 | 59.7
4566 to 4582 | 66.7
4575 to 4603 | 66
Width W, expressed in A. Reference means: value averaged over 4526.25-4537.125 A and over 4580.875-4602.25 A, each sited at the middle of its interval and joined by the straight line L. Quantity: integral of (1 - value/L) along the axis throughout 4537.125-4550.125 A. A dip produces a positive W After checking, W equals -1.4 A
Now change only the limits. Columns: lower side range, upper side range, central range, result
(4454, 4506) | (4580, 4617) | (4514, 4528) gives -0.3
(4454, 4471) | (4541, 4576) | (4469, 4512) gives -3.8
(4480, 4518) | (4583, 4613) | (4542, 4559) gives 0.0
